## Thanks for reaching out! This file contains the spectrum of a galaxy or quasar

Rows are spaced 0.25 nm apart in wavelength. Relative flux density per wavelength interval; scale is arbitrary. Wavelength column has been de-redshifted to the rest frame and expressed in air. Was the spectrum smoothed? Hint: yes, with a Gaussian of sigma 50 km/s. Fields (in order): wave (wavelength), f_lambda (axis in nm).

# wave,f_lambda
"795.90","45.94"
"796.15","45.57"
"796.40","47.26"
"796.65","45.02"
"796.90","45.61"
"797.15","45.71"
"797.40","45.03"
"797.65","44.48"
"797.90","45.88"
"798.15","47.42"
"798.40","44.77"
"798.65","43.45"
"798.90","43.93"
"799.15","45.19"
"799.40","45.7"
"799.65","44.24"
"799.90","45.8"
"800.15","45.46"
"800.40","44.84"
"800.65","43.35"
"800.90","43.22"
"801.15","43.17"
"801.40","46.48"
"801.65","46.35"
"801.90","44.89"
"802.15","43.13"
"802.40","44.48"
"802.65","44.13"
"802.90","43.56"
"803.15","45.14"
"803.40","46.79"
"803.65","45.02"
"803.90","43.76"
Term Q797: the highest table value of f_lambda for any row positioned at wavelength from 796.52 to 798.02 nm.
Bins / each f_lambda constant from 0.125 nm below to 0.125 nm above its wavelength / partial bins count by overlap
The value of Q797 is 45.88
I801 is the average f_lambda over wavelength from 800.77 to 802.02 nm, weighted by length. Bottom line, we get 44.8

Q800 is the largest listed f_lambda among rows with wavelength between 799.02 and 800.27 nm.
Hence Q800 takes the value 45.8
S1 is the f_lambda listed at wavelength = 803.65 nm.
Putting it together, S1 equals 45.02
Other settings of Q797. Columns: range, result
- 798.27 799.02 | 44.77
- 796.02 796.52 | 47.26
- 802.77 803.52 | 46.79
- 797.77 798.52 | 47.42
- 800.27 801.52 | 46.48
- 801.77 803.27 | 45.14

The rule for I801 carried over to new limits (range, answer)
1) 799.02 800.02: 45.2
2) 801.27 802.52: 45.1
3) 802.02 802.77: 43.9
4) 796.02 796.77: 46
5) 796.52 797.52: 45.4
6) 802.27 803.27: 44.3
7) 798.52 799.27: 44.2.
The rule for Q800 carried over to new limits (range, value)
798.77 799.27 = 45.19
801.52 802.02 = 46.35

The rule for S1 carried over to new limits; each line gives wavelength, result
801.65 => 46.35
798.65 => 43.45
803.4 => 46.79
